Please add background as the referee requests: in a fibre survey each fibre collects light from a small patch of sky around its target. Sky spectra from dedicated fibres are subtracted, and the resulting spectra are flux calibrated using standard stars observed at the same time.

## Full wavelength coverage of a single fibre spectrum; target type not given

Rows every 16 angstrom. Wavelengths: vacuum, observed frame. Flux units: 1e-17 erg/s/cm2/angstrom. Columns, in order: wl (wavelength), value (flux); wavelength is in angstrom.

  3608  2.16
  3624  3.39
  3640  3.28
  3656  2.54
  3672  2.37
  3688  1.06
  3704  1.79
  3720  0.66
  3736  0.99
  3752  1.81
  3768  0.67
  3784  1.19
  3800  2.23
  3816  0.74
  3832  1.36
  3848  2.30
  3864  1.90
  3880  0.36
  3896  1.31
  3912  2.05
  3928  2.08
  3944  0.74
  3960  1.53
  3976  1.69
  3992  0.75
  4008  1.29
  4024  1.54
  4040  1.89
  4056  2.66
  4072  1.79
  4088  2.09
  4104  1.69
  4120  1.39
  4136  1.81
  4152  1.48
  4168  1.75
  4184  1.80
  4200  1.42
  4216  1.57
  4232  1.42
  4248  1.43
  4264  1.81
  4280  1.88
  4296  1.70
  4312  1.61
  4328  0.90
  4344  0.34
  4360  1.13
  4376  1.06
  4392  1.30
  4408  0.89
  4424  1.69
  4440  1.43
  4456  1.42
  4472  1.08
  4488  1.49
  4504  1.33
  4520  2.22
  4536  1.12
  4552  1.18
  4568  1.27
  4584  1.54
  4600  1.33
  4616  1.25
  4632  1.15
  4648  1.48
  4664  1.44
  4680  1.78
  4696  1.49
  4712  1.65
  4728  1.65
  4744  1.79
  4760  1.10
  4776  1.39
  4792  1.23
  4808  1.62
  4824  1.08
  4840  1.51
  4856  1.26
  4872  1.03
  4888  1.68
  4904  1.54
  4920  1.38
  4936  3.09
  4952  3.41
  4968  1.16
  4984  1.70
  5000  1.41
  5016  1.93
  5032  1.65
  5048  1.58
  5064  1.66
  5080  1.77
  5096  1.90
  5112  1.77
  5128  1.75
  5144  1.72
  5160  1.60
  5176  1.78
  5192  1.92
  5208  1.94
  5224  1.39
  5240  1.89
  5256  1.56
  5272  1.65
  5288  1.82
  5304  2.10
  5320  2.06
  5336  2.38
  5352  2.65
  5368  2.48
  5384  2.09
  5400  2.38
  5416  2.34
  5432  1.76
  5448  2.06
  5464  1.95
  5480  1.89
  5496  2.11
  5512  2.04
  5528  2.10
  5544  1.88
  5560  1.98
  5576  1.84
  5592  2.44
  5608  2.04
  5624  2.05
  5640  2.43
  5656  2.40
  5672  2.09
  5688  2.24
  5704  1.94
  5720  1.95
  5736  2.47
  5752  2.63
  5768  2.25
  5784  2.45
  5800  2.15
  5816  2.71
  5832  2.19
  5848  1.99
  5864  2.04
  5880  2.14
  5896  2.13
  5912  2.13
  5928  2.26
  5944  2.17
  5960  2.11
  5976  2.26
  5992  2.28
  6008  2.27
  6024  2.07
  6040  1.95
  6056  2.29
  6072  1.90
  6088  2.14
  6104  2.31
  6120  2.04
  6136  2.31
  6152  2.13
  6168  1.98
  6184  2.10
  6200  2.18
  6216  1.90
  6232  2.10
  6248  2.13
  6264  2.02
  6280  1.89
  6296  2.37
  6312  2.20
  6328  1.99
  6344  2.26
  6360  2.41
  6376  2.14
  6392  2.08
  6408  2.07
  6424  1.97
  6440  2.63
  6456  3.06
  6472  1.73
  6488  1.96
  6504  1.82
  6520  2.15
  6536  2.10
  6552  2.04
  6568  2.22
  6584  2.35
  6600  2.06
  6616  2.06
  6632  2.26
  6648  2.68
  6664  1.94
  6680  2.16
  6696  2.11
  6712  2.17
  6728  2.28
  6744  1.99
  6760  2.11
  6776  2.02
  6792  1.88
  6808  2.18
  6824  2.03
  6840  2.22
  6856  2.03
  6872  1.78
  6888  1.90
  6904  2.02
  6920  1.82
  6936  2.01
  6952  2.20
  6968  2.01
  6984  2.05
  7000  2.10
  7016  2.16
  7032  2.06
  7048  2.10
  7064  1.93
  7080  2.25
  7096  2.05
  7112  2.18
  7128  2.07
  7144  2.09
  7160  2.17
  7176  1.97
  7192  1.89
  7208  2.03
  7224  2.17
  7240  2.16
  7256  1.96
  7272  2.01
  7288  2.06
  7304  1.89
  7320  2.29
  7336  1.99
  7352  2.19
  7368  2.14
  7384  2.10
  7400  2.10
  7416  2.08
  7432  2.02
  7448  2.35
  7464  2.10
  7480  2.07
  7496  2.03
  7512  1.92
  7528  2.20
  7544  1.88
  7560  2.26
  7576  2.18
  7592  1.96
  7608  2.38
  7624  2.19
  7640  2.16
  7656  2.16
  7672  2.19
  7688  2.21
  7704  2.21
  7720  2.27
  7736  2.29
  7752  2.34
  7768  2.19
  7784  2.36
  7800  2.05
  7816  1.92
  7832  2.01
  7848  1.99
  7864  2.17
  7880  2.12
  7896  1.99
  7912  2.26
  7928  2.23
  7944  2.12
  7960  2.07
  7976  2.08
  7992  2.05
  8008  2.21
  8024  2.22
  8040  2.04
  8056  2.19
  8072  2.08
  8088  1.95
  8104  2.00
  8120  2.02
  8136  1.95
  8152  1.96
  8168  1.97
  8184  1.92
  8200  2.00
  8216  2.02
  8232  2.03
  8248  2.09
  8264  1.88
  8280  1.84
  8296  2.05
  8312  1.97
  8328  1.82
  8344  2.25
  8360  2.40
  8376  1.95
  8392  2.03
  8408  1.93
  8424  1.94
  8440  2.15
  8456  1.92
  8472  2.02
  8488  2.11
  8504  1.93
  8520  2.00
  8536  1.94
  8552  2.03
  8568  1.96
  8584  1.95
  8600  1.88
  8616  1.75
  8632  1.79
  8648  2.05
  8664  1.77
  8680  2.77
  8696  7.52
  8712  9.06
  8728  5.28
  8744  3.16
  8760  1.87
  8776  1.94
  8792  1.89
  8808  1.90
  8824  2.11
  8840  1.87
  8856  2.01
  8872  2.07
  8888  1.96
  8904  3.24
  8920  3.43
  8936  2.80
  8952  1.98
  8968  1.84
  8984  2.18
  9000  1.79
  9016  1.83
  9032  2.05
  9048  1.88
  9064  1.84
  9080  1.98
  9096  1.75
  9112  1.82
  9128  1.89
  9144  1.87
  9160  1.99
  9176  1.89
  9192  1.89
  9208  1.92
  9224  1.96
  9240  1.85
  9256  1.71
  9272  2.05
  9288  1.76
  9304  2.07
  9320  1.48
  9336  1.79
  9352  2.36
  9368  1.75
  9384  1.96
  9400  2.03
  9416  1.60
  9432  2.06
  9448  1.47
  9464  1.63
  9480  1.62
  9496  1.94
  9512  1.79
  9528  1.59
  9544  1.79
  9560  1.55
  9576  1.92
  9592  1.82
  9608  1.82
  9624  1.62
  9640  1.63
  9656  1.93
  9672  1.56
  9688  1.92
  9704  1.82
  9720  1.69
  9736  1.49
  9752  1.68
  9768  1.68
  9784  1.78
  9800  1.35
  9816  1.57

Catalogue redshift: 0.33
